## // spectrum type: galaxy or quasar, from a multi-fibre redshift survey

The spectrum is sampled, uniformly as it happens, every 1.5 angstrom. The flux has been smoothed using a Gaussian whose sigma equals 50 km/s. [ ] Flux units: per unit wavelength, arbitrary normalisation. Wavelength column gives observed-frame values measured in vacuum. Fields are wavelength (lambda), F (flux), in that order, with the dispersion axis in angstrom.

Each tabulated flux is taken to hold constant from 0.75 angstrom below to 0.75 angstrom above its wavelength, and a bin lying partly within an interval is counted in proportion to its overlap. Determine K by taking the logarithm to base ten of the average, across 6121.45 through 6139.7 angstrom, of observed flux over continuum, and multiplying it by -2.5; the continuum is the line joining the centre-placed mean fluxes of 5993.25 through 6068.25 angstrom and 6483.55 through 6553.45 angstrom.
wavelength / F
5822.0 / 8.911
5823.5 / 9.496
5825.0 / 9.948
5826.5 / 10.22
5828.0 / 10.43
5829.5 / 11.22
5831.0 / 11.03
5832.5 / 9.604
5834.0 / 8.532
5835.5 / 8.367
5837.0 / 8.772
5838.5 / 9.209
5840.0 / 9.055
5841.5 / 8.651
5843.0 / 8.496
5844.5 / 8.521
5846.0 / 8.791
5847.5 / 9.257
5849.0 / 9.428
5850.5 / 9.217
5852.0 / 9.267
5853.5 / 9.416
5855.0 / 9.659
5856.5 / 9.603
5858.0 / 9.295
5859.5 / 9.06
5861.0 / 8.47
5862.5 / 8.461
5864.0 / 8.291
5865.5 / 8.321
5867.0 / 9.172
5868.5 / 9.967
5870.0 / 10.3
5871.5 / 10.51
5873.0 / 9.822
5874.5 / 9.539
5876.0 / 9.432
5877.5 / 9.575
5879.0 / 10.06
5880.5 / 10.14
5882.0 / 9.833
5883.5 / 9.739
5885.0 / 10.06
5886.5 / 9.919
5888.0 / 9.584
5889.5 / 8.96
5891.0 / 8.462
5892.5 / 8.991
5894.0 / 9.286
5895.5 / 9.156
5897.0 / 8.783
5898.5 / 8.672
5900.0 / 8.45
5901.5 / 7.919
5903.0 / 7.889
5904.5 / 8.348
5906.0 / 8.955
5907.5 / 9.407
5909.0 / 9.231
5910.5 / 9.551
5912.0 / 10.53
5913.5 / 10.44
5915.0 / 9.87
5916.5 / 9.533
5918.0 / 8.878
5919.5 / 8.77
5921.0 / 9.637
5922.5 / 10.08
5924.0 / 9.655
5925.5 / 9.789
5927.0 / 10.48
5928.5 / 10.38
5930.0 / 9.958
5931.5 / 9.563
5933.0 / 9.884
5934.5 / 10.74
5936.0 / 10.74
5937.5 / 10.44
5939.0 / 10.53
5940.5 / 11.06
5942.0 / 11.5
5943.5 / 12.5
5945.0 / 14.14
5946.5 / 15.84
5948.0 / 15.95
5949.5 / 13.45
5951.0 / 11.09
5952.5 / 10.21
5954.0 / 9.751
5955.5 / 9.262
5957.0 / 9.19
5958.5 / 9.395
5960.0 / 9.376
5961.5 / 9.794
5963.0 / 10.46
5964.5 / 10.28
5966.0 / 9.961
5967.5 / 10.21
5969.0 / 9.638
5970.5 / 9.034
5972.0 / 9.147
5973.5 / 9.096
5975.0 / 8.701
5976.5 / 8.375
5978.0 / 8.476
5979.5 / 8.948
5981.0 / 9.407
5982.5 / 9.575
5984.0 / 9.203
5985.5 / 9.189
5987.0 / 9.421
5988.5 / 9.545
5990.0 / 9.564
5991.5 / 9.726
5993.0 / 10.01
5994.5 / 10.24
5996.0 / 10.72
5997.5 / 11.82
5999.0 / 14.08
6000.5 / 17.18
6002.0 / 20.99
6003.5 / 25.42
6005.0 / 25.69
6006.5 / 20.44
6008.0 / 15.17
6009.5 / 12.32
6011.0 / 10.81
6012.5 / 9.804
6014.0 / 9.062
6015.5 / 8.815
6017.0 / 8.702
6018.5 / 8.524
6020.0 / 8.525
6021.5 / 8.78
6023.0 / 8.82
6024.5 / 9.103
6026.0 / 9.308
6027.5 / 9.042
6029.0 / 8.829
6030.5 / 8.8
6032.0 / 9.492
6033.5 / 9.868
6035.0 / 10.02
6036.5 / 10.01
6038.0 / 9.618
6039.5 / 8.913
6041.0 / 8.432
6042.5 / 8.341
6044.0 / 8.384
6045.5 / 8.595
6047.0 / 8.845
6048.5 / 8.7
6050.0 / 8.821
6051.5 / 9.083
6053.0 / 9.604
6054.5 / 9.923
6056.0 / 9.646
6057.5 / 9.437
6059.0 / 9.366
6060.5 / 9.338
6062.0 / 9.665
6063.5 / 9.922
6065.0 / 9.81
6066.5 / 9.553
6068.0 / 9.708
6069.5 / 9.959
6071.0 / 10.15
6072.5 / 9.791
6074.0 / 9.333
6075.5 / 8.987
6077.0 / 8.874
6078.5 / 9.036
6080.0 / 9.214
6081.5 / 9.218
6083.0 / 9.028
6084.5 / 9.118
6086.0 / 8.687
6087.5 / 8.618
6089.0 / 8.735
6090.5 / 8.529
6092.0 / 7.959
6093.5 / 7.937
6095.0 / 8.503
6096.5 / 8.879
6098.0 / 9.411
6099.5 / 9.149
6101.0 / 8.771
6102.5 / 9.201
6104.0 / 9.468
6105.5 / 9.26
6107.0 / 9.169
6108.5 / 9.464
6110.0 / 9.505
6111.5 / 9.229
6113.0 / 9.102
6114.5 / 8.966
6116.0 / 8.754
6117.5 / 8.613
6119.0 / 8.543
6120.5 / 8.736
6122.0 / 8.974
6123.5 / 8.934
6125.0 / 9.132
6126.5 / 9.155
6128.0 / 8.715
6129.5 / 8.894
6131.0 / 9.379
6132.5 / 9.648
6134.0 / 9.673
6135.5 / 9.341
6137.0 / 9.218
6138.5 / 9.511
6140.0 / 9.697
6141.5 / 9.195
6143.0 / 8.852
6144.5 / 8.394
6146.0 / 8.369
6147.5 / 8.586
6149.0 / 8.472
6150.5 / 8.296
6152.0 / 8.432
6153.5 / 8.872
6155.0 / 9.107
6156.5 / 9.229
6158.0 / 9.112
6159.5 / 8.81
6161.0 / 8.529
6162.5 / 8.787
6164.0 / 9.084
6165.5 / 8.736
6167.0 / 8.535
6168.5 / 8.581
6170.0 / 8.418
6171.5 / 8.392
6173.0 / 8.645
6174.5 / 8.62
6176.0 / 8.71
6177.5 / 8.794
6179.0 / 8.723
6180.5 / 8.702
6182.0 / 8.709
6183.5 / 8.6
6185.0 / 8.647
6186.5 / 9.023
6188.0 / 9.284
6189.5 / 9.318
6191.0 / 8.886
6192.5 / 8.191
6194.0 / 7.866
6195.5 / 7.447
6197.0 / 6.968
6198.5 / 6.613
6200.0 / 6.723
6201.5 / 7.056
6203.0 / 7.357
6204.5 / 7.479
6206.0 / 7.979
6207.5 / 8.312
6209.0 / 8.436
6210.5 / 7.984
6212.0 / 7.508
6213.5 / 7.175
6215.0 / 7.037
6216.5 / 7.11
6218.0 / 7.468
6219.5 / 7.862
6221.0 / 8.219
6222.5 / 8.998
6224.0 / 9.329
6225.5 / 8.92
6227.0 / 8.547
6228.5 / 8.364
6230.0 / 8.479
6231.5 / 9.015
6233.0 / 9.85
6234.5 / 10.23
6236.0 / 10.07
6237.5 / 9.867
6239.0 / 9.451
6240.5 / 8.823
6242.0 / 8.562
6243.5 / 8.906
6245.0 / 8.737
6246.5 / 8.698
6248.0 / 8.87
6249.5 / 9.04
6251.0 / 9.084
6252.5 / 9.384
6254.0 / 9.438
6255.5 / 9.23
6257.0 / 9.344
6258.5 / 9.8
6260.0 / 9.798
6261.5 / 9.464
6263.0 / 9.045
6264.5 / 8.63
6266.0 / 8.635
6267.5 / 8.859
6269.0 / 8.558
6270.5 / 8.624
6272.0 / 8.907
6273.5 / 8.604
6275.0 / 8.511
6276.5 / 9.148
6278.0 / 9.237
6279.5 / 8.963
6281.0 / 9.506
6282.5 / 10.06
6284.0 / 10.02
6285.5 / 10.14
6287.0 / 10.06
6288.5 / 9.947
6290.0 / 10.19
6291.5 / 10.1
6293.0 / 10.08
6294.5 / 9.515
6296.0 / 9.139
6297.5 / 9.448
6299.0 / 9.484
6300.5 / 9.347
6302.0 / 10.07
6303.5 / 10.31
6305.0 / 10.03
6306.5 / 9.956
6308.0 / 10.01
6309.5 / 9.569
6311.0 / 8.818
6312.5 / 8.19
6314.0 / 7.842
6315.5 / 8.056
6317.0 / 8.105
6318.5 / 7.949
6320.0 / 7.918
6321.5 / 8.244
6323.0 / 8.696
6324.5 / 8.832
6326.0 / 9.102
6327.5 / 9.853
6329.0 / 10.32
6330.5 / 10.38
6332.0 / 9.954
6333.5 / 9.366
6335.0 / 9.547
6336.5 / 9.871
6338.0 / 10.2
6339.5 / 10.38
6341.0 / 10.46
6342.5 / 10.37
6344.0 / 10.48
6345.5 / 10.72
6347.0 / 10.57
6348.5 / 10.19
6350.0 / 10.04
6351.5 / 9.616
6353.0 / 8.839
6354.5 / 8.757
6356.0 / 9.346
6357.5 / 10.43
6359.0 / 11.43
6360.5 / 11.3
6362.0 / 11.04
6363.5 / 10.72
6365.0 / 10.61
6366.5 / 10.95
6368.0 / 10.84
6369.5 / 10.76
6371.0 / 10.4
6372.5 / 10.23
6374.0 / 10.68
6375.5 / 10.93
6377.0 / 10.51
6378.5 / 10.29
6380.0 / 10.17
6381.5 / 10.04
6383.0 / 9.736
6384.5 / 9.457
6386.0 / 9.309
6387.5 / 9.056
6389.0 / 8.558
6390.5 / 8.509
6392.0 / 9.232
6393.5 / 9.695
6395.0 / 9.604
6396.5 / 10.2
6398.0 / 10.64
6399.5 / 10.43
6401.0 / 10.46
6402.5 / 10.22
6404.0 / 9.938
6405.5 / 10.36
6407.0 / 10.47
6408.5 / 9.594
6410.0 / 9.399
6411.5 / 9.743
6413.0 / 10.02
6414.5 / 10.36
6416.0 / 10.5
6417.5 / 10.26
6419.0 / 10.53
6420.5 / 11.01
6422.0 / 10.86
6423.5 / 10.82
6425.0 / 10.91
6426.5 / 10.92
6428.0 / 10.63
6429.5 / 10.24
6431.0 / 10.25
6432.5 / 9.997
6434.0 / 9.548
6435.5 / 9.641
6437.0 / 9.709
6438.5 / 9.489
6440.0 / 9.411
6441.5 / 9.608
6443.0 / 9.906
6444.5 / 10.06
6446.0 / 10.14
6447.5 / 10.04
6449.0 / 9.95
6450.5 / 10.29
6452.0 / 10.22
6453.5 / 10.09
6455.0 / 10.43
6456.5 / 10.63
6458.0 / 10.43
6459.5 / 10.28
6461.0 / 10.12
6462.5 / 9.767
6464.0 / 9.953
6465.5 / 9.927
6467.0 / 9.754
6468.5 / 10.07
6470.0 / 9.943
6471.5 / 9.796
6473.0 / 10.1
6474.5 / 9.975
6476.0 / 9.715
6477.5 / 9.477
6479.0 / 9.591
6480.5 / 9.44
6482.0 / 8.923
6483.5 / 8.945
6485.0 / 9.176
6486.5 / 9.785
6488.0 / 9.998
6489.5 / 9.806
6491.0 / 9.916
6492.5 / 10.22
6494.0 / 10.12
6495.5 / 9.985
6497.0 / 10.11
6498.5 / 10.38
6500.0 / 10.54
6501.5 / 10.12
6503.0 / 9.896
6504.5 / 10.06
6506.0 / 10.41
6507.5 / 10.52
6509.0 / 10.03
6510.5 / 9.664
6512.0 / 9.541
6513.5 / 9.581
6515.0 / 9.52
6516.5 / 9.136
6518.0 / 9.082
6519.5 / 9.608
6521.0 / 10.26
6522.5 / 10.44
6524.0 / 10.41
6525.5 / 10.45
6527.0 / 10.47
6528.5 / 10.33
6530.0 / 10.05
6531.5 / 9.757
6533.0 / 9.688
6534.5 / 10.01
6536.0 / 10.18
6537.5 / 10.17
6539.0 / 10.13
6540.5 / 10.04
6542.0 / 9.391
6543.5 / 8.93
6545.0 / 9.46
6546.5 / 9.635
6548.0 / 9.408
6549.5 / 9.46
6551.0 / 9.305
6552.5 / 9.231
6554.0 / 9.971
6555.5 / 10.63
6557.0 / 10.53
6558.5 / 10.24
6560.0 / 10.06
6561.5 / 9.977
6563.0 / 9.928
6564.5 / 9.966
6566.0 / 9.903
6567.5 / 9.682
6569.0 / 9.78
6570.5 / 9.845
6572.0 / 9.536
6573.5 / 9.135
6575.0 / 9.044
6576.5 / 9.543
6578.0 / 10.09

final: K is 0.16 mag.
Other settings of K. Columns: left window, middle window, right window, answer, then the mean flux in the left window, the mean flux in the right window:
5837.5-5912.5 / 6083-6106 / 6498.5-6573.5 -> 0.074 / 9.21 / 9.89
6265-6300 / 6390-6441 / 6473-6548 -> -0.050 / 9.37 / 9.86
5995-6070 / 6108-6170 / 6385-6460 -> 0.189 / 10.9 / 10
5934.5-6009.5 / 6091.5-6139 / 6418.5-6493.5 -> 0.233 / 11.7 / 10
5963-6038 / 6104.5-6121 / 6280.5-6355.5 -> 0.159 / 11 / 9.57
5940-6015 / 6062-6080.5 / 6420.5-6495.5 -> 0.189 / 11.7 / 9.99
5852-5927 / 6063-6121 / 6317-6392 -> 0.057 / 9.35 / 9.89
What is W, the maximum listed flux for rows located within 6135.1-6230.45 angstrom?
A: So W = 9.697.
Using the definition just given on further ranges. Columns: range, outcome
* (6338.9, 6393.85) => 11.43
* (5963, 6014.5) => 25.69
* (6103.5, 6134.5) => 9.673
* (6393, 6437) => 11.01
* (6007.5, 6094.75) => 15.17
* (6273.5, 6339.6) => 10.38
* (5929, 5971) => 15.95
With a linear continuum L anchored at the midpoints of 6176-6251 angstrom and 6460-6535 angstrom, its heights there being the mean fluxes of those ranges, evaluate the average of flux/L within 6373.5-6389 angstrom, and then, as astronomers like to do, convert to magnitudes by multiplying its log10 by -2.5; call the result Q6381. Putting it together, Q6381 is -0.07 mag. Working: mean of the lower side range 8.42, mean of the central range 9.94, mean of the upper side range 9.89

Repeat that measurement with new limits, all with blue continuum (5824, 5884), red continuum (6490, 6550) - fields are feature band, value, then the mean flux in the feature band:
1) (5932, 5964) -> -0.179 mag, 11.2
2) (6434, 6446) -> 0.018 mag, 9.71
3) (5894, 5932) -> 0.012 mag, 9.35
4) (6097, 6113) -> 0.041 mag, 9.25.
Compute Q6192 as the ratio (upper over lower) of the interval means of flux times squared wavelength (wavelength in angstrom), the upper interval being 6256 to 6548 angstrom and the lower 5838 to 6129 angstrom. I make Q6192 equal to 1.1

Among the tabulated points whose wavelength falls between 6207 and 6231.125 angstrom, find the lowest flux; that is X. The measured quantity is 7.037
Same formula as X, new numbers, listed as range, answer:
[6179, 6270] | 6.613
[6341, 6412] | 8.509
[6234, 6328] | 7.842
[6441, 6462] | 9.608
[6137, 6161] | 8.296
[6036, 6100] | 7.937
